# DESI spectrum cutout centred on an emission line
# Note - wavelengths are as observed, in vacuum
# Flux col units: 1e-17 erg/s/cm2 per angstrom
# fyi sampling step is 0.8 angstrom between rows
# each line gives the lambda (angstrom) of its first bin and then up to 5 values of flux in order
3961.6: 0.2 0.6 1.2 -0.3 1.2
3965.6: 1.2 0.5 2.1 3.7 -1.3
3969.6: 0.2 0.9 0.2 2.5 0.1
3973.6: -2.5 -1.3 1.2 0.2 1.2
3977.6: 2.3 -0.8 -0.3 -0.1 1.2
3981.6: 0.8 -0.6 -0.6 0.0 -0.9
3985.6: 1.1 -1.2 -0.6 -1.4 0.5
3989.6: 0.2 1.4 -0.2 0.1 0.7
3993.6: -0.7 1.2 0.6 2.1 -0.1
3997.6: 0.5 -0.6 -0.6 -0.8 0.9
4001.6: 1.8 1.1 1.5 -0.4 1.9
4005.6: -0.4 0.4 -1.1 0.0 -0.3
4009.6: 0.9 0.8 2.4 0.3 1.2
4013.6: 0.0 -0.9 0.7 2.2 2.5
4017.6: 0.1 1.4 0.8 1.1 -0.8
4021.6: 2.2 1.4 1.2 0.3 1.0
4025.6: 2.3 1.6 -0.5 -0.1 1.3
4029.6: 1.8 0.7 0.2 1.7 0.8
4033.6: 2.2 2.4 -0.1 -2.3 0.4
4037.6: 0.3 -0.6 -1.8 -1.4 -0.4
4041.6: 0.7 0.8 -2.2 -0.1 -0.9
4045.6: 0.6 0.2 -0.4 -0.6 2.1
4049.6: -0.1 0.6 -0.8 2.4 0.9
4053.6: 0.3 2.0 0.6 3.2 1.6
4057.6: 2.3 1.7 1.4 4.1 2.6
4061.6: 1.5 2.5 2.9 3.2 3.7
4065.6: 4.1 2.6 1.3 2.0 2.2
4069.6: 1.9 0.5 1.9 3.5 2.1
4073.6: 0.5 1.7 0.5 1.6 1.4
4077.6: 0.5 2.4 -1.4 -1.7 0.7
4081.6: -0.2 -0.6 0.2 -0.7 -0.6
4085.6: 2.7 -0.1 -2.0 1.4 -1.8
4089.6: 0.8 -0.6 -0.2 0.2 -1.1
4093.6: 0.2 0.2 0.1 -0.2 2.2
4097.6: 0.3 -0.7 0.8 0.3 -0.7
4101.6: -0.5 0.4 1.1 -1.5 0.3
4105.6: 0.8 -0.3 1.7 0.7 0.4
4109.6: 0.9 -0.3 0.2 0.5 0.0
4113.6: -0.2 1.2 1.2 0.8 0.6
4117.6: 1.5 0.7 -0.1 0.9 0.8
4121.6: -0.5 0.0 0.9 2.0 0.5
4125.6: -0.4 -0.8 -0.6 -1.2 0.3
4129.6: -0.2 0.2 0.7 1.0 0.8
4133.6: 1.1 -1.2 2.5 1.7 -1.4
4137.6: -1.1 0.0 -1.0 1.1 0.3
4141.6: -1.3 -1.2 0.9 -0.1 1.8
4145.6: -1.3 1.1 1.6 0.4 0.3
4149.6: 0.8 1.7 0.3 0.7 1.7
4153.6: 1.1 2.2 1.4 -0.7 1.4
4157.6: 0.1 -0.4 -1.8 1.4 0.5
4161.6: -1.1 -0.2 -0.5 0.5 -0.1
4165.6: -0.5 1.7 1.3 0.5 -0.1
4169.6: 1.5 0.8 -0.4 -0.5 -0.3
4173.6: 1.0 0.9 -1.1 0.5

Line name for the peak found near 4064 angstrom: C IV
